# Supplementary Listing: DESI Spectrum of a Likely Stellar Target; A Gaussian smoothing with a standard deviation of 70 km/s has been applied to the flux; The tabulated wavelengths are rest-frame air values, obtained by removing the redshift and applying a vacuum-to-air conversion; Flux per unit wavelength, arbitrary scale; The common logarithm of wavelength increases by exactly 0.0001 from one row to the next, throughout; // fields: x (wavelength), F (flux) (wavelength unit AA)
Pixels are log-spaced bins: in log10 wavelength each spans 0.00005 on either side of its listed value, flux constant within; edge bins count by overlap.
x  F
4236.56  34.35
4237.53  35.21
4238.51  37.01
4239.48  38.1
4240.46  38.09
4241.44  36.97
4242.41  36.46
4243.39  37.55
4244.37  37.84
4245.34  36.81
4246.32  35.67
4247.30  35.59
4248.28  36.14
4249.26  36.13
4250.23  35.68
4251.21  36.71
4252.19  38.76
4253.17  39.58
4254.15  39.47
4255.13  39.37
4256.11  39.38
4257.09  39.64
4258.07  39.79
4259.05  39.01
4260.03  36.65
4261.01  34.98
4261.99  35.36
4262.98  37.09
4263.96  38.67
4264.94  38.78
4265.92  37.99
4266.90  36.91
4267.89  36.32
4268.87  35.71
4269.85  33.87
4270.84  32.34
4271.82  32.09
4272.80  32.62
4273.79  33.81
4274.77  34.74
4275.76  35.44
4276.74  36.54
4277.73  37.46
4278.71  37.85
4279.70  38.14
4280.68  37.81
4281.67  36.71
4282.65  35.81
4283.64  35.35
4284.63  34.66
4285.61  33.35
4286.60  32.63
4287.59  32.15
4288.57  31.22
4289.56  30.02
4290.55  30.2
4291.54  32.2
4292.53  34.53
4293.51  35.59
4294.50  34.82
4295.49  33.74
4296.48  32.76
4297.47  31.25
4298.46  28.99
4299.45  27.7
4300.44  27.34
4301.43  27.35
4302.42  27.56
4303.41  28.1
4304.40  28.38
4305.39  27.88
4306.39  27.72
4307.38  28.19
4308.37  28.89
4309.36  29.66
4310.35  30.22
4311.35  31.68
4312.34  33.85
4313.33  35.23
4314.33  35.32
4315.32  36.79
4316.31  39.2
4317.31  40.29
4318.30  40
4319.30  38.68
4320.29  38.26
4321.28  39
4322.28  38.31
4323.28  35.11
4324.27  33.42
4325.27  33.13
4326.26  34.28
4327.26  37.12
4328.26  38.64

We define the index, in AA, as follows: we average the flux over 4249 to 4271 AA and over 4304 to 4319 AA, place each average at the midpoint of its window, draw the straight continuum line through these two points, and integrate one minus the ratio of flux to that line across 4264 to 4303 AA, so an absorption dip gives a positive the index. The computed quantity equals 1.9 AA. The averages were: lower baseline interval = 37.4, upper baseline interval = 33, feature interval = 33.7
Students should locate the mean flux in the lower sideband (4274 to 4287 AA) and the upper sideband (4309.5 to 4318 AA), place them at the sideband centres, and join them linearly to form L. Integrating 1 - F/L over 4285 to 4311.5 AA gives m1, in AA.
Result 3.7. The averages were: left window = 35.9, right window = 35.2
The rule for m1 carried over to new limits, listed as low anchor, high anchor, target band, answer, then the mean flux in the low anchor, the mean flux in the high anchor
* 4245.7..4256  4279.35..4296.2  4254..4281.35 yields -0.6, 37.4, 34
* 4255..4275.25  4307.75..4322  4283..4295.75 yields 1.0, 36.4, 35.5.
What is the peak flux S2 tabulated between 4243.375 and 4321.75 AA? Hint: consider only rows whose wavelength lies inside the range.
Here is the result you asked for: 40.29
